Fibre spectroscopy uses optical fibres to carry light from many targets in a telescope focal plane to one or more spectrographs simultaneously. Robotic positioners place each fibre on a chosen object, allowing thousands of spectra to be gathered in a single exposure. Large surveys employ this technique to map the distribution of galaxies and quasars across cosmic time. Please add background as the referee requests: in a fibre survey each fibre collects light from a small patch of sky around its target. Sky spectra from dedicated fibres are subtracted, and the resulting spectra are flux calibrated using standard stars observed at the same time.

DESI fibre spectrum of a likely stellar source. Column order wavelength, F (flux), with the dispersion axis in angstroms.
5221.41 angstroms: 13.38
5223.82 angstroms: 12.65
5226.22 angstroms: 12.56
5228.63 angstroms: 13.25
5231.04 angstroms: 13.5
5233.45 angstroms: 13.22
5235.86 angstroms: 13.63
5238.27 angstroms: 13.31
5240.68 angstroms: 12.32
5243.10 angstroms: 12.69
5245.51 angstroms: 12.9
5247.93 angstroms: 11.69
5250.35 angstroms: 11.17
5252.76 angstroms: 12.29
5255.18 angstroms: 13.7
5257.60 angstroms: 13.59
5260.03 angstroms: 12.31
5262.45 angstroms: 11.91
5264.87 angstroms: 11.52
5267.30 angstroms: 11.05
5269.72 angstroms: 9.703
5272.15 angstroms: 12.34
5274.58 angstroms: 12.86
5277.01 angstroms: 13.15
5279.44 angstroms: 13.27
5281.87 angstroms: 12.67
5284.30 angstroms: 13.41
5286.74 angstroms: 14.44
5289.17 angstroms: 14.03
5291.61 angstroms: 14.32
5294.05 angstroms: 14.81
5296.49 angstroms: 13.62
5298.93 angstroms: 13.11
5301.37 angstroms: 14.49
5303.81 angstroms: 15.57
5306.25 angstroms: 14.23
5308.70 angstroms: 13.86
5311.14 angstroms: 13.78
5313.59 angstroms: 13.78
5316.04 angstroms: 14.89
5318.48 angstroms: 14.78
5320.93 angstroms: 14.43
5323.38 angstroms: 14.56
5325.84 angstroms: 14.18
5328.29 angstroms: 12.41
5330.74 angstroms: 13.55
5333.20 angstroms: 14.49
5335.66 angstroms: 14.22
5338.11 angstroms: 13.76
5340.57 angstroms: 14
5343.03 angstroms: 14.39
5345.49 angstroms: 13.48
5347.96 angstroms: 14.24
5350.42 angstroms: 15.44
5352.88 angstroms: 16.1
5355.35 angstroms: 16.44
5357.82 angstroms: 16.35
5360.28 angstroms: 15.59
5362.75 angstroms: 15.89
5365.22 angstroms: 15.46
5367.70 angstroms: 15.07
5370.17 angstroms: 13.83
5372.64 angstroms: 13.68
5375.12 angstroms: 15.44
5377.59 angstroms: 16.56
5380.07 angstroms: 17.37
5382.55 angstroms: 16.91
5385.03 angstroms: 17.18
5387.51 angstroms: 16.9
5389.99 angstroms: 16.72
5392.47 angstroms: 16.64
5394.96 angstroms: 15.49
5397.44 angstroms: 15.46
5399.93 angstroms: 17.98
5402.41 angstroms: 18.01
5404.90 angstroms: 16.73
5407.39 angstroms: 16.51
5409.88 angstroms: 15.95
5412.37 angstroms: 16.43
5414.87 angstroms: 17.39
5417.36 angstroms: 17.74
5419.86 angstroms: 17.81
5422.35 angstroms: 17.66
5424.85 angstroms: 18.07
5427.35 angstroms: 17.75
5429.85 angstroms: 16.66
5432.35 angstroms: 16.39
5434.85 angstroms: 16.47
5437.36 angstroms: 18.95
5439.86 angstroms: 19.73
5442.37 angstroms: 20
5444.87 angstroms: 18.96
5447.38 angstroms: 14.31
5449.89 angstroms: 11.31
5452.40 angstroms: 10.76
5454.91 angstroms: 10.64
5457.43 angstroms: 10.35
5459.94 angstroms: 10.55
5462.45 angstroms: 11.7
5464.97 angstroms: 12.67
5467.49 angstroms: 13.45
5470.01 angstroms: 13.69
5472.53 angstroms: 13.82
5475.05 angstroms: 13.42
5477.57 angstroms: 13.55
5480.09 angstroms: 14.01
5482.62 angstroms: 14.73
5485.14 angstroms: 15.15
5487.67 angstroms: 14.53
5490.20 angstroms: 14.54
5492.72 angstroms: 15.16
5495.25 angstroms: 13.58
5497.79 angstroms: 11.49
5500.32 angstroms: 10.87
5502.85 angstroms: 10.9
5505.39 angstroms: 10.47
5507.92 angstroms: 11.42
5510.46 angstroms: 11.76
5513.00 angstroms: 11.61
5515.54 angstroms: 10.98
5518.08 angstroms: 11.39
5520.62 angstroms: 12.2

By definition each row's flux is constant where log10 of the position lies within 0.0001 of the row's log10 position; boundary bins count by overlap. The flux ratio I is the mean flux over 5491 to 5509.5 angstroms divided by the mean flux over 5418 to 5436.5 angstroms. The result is 0.70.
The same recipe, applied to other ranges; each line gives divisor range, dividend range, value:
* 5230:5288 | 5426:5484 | 1.15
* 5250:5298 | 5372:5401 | 1.28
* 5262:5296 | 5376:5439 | 1.33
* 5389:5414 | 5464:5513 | 0.79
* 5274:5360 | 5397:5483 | 1.08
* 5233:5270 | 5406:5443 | 1.42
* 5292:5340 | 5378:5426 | 1.20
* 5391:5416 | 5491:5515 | 0.72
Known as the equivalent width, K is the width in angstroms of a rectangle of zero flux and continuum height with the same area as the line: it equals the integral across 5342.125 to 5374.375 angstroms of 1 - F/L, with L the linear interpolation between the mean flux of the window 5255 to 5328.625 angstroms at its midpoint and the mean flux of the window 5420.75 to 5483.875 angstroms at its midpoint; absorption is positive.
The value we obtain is -2.5 angstroms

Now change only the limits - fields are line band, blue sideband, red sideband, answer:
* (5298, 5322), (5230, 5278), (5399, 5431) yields -0.3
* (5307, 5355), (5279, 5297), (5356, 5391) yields 2.0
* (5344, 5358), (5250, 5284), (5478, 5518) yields -3.1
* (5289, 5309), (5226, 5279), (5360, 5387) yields -0.7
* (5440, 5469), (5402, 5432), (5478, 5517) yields 3.4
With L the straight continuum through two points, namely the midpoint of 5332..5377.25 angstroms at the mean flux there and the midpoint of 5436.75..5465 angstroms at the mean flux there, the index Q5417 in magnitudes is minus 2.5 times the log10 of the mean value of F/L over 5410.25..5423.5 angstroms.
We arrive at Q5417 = -0.20 mag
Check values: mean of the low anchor 14.9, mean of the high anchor 14.1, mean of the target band 17.3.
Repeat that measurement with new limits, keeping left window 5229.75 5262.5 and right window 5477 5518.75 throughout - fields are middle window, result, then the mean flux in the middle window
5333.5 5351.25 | -0.12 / 14.2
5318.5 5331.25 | -0.10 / 13.9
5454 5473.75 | 0.05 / 12.1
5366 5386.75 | -0.23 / 15.8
